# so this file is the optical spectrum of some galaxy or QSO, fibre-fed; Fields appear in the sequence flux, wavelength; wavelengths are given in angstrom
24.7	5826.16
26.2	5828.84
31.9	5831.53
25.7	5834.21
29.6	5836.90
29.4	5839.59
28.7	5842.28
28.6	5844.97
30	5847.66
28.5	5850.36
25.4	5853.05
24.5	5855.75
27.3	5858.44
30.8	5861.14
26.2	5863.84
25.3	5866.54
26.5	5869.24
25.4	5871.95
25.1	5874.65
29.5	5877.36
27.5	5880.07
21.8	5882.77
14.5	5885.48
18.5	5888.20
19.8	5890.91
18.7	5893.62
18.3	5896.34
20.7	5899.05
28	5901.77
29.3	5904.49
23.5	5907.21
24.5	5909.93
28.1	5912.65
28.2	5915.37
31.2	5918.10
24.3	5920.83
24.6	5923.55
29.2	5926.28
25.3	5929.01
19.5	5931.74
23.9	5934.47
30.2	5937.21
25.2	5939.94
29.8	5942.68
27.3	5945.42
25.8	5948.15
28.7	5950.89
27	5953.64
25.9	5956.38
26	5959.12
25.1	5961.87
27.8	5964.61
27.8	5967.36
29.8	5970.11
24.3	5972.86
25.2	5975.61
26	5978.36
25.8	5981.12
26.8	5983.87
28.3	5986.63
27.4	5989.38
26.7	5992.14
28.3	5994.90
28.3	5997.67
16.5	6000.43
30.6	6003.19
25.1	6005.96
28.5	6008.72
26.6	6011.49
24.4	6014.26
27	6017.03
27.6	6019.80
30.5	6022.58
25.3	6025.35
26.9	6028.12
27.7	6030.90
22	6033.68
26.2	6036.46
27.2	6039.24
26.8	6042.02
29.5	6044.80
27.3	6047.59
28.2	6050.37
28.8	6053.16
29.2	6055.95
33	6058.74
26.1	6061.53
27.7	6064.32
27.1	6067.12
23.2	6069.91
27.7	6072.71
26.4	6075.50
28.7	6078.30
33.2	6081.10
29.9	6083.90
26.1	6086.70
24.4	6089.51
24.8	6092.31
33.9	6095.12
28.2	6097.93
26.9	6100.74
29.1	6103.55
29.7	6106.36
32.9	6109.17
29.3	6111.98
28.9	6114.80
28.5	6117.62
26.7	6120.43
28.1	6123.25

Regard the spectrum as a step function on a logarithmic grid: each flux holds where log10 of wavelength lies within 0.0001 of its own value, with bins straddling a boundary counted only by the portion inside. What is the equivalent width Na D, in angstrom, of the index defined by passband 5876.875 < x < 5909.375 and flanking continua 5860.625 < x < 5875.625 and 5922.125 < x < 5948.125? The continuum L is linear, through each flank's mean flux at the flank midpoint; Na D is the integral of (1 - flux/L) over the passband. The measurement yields 4.8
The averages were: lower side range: 26.4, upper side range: 26.1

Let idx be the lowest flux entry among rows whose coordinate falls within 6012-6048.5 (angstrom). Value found 22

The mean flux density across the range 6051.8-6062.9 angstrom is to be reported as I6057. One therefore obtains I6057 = 29.3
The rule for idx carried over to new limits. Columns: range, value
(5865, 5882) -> 25.1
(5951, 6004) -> 16.5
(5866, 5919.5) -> 14.5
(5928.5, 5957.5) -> 19.5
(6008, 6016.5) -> 24.4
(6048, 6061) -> 28.2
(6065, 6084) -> 23.2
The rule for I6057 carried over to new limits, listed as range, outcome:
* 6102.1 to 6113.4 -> 30.2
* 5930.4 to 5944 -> 25.7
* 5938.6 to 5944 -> 27.5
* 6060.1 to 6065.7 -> 27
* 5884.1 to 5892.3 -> 17.6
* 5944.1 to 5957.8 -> 26.9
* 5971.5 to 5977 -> 24.8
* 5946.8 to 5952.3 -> 27.2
